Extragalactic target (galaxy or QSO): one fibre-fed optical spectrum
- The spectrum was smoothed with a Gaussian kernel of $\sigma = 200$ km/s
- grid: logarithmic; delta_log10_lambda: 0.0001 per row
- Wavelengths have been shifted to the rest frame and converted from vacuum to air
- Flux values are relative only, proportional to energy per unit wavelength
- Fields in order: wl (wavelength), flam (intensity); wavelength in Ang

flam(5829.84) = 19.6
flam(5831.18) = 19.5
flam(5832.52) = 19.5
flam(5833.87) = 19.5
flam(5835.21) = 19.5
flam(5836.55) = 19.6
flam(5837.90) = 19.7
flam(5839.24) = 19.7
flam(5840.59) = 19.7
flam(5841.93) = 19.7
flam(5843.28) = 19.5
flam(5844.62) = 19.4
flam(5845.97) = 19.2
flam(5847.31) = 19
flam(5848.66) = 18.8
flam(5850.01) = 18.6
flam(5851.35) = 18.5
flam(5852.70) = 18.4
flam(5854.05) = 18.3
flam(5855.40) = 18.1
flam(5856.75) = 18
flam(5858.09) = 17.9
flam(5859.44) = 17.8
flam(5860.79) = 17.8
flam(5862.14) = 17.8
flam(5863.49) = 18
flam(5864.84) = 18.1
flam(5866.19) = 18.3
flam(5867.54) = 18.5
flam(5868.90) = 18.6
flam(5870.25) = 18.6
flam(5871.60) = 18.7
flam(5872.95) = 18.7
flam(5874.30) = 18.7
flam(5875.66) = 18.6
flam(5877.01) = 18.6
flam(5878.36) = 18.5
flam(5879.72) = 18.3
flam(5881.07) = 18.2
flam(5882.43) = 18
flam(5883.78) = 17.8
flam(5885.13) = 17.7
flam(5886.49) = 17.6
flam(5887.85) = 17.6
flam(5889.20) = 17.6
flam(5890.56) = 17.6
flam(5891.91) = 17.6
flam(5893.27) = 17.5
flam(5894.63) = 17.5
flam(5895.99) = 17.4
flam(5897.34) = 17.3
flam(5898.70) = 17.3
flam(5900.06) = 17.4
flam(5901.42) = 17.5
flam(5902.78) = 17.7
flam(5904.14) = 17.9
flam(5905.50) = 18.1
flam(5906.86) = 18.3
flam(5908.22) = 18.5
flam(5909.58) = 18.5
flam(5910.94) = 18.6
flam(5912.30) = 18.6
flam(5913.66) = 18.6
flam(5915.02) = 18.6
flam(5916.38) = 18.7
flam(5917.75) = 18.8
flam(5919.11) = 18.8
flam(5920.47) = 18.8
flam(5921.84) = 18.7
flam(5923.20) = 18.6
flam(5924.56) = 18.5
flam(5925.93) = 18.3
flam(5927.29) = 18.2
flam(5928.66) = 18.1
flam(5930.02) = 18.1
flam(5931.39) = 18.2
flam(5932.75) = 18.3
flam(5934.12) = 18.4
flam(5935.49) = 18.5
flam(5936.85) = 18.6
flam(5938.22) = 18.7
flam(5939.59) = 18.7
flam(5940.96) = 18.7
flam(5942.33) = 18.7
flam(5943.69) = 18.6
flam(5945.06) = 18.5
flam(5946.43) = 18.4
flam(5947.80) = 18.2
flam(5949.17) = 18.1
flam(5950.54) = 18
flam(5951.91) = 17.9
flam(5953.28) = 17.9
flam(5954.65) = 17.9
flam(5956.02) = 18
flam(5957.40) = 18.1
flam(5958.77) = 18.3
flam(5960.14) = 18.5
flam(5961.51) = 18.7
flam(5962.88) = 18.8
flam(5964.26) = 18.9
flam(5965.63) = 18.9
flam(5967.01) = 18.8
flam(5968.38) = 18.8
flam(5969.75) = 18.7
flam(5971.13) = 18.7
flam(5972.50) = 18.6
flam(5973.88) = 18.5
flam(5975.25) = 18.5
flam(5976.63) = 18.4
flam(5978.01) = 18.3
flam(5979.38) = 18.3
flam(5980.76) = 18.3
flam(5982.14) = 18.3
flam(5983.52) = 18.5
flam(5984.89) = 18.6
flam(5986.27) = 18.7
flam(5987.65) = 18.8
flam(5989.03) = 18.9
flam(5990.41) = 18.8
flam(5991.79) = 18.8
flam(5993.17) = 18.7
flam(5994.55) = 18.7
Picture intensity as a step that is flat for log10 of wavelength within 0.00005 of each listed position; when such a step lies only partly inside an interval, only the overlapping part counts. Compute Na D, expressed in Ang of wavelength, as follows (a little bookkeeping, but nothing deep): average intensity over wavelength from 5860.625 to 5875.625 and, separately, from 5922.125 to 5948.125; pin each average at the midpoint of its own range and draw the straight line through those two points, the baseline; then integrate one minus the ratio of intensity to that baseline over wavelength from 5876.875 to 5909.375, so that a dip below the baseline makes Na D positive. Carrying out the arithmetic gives 1.0 Ang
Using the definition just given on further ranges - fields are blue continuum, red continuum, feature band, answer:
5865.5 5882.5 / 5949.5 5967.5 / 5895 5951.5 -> 0.3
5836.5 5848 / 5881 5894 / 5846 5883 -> 0.5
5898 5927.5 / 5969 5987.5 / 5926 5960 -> 0.2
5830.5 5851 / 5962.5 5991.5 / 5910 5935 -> 0.6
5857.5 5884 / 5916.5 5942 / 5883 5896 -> 0.5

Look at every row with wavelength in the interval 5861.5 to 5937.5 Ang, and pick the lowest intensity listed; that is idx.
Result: 17.3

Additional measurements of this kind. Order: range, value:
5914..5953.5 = 17.9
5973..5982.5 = 18.3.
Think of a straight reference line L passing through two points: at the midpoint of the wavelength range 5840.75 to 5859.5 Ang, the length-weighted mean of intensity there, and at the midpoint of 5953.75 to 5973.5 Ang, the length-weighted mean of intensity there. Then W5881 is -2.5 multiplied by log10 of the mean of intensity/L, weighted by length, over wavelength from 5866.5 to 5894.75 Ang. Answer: 0.032 mag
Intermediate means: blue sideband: 18.7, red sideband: 18.5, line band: 18.1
